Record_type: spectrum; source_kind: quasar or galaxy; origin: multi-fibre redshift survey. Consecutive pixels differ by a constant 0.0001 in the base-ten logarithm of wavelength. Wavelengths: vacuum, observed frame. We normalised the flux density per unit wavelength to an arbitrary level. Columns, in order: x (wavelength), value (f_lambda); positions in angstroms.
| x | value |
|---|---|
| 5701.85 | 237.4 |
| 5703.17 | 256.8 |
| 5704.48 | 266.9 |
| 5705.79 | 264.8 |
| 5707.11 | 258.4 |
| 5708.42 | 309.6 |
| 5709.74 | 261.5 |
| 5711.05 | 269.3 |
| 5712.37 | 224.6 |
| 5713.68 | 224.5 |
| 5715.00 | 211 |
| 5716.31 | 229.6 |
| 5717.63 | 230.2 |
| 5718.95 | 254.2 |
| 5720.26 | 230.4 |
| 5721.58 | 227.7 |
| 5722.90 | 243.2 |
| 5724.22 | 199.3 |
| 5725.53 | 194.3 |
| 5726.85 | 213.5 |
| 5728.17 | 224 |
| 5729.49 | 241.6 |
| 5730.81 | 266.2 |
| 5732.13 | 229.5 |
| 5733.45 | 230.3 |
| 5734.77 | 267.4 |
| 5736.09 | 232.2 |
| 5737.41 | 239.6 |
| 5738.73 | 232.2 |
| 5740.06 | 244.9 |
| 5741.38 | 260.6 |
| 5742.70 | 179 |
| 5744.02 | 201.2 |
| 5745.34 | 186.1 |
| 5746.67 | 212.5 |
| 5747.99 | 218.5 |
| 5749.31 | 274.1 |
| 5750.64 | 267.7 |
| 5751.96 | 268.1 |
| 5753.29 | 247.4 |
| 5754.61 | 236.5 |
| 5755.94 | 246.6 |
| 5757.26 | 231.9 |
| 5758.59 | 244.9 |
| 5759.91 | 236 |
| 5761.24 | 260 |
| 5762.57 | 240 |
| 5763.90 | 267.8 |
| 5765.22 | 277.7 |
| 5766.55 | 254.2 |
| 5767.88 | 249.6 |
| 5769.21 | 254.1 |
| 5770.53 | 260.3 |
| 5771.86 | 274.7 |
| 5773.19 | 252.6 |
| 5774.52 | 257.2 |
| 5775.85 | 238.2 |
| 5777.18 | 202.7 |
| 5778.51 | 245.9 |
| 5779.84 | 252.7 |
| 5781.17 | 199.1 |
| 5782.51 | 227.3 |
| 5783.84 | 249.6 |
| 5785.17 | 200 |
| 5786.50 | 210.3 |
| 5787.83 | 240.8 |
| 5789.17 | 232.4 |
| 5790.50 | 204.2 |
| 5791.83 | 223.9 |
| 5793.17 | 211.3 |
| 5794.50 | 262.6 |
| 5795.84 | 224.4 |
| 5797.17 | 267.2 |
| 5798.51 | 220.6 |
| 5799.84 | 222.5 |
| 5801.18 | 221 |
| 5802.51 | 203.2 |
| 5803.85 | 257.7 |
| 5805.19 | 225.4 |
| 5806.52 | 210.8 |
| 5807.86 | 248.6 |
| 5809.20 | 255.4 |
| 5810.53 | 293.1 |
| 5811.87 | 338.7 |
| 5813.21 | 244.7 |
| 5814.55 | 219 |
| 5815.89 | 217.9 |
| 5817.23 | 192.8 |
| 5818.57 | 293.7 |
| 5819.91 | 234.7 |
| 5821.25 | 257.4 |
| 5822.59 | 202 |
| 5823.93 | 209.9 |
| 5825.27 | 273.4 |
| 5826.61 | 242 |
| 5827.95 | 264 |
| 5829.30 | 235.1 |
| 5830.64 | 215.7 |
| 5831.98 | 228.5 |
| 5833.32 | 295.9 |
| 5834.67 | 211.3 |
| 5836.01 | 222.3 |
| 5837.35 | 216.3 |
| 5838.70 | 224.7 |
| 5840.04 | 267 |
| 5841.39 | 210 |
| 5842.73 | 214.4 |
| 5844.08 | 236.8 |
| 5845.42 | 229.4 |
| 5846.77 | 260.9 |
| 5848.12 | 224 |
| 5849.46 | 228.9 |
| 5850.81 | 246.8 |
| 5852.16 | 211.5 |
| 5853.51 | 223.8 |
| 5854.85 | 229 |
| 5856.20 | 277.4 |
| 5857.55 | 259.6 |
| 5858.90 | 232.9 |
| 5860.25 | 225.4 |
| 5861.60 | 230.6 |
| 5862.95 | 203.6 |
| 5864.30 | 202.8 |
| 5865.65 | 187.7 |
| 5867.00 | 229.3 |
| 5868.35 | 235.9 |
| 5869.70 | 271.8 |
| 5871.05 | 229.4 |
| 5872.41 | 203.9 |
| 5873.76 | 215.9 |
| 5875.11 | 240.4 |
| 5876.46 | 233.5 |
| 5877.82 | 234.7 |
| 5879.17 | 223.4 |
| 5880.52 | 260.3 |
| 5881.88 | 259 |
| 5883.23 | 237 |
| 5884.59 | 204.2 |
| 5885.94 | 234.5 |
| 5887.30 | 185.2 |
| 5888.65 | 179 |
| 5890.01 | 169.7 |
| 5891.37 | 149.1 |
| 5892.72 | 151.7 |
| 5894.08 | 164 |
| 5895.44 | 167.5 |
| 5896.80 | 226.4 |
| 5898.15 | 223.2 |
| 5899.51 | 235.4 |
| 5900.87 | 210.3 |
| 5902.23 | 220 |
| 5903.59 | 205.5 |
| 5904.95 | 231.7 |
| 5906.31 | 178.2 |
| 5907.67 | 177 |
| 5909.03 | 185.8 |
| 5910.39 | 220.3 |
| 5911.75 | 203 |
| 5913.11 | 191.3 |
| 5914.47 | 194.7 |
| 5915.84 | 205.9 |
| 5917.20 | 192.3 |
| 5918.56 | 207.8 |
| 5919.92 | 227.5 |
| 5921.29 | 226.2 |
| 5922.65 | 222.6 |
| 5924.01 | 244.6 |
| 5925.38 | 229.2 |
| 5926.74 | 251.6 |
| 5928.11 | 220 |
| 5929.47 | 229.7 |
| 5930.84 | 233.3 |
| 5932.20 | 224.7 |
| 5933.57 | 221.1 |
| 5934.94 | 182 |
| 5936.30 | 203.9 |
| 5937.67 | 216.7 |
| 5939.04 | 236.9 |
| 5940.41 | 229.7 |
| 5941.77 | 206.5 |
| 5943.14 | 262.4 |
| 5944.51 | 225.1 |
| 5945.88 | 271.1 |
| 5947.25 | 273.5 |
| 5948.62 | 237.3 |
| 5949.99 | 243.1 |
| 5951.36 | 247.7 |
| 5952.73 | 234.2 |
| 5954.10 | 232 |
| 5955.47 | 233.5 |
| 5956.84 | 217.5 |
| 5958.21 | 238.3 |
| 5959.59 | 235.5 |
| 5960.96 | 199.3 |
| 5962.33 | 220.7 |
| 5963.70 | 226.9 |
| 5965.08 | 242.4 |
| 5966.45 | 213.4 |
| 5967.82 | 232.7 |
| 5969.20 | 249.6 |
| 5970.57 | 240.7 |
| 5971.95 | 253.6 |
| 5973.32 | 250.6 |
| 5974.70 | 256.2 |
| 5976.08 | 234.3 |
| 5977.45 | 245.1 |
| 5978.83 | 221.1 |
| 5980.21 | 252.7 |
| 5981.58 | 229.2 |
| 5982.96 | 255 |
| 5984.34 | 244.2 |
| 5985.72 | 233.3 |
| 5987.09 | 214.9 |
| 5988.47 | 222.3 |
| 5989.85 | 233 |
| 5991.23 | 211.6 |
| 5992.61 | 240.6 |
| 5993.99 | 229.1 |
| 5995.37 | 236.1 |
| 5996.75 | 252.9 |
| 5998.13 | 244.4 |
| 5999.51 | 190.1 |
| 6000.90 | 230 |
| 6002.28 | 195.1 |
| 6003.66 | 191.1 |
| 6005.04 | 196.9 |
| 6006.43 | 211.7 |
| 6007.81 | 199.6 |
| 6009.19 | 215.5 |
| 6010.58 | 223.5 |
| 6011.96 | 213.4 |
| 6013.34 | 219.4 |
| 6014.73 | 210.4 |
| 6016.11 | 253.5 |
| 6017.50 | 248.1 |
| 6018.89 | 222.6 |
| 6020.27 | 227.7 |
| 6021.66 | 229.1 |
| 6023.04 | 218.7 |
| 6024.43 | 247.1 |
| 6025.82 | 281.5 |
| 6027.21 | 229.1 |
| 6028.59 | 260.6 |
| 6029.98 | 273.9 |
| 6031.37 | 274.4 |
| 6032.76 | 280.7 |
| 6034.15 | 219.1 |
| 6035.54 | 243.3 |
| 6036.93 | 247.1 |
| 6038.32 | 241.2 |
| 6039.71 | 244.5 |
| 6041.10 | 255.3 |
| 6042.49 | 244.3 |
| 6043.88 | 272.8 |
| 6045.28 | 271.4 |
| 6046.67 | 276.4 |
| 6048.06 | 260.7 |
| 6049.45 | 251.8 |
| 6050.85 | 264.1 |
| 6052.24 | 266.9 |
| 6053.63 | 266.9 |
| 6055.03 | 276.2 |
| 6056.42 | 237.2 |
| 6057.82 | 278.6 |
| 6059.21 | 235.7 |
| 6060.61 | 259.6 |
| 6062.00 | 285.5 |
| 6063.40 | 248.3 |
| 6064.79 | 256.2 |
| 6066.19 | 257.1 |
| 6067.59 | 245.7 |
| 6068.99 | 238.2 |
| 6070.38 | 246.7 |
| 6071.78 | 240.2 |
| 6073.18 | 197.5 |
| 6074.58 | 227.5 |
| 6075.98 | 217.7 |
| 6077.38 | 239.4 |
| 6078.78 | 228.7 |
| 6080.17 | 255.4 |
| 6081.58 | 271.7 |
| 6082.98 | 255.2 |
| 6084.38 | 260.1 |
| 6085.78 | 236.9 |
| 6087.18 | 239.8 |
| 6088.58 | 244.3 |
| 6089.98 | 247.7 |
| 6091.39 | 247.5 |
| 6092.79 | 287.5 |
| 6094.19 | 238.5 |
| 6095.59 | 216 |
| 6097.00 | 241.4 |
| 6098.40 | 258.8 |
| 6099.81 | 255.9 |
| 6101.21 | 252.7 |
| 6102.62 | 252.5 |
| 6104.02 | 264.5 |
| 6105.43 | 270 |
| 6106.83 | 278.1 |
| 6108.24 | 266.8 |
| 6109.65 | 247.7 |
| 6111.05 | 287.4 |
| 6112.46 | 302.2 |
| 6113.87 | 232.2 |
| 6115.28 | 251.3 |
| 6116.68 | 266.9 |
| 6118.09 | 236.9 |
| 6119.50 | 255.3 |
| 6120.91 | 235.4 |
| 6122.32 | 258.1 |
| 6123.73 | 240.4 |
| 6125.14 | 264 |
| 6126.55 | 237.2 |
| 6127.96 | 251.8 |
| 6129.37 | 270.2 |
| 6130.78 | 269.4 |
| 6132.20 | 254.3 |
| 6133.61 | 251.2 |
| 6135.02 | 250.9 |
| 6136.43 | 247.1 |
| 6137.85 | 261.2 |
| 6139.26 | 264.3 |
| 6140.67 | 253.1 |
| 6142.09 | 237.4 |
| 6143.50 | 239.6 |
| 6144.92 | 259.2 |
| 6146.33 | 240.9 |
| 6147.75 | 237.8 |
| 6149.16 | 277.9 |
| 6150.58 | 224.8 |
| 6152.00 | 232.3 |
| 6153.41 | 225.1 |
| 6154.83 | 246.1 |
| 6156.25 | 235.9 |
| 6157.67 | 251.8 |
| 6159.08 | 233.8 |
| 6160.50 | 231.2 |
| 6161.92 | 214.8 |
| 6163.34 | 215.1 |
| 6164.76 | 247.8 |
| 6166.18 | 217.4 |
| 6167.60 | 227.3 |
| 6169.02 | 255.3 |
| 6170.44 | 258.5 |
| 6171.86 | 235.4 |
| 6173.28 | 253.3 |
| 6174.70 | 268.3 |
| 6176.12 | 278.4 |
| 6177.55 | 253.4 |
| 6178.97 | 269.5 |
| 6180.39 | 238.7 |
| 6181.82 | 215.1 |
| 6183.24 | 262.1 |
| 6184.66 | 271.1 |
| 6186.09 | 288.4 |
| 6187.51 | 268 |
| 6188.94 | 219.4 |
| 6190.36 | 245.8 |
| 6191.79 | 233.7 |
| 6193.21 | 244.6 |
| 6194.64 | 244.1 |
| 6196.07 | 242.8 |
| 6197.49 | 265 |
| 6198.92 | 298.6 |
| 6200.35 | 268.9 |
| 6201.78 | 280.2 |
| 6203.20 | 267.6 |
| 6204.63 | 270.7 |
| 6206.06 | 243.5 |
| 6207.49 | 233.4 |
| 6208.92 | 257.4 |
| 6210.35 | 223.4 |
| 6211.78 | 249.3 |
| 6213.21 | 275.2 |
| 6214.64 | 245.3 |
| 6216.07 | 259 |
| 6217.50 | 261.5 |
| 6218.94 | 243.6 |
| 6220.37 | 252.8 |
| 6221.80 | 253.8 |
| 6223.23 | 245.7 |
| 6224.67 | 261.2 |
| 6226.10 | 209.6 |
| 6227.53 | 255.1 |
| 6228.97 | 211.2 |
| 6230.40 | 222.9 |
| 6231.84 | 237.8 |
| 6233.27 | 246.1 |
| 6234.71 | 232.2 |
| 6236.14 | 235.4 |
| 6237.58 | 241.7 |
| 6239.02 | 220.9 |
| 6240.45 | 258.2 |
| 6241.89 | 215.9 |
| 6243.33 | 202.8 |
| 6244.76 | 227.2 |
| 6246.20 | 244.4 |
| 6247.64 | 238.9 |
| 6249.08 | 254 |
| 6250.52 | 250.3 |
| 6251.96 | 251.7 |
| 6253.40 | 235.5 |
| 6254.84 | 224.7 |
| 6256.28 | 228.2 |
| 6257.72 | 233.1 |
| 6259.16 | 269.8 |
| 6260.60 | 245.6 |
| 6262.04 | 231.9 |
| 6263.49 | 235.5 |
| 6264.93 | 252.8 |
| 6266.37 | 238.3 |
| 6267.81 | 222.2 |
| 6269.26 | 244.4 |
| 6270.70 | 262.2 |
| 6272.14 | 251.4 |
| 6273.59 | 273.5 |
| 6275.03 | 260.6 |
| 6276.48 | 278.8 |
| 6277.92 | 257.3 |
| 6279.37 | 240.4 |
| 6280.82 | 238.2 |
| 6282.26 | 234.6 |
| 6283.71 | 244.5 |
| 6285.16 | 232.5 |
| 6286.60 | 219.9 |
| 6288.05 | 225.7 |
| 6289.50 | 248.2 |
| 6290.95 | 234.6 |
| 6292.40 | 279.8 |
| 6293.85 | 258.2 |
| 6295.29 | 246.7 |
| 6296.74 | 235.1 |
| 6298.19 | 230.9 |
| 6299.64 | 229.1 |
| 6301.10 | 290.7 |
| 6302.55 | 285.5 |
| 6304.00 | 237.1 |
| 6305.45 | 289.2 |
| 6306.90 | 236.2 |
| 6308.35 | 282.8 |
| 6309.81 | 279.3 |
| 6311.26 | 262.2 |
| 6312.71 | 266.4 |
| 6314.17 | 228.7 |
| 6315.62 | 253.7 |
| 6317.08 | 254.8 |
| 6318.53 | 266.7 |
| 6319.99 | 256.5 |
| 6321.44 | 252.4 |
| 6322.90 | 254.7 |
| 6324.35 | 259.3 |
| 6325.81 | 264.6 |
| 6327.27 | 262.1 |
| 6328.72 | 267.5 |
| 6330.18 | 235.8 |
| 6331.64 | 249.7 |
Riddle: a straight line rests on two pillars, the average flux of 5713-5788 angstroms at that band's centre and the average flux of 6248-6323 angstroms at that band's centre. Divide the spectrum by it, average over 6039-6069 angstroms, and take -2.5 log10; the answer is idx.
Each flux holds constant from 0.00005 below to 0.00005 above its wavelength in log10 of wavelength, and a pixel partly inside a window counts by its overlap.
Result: -0.065 mag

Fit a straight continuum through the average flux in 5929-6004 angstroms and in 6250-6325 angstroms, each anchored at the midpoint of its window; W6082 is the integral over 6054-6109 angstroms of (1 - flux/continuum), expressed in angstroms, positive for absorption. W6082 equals -2.8 angstroms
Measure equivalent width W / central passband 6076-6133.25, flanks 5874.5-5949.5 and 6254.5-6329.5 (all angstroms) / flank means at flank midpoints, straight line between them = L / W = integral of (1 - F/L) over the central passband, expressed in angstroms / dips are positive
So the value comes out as -4.9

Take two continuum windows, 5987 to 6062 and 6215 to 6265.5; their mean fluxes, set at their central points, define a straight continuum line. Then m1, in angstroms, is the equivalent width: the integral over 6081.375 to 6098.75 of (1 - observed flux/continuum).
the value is -0.6 angstroms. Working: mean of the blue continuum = 240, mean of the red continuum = 240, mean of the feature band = 249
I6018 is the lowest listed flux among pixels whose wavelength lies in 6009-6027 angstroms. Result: 210.4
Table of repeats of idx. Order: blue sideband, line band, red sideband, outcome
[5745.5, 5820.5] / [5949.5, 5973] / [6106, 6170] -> 0.05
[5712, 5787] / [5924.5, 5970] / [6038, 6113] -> 0.07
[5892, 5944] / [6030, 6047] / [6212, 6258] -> -0.15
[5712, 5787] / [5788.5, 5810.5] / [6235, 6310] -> 0.02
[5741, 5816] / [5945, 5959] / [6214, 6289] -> -0.01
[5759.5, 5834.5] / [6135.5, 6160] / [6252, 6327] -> 0.01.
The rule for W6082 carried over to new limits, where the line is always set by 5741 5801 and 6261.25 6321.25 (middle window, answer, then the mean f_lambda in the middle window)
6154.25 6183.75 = 0.6 angstroms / 243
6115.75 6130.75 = -0.3 angstroms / 253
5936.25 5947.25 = 0.3 angstroms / 236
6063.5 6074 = 0.2 angstroms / 241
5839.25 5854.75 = 0.5 angstroms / 232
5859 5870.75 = 0.8 angstroms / 224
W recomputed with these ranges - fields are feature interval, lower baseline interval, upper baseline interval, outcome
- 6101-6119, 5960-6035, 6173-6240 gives -1.5 angstroms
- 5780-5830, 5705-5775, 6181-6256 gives 1.3 angstroms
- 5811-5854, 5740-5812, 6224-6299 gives 0.3 angstroms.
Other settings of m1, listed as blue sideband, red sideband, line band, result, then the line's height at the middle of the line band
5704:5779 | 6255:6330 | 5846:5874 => 1.5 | 244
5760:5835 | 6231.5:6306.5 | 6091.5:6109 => -1.0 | 243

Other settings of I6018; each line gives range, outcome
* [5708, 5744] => 179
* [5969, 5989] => 214.9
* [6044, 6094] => 197.5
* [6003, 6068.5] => 191.1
